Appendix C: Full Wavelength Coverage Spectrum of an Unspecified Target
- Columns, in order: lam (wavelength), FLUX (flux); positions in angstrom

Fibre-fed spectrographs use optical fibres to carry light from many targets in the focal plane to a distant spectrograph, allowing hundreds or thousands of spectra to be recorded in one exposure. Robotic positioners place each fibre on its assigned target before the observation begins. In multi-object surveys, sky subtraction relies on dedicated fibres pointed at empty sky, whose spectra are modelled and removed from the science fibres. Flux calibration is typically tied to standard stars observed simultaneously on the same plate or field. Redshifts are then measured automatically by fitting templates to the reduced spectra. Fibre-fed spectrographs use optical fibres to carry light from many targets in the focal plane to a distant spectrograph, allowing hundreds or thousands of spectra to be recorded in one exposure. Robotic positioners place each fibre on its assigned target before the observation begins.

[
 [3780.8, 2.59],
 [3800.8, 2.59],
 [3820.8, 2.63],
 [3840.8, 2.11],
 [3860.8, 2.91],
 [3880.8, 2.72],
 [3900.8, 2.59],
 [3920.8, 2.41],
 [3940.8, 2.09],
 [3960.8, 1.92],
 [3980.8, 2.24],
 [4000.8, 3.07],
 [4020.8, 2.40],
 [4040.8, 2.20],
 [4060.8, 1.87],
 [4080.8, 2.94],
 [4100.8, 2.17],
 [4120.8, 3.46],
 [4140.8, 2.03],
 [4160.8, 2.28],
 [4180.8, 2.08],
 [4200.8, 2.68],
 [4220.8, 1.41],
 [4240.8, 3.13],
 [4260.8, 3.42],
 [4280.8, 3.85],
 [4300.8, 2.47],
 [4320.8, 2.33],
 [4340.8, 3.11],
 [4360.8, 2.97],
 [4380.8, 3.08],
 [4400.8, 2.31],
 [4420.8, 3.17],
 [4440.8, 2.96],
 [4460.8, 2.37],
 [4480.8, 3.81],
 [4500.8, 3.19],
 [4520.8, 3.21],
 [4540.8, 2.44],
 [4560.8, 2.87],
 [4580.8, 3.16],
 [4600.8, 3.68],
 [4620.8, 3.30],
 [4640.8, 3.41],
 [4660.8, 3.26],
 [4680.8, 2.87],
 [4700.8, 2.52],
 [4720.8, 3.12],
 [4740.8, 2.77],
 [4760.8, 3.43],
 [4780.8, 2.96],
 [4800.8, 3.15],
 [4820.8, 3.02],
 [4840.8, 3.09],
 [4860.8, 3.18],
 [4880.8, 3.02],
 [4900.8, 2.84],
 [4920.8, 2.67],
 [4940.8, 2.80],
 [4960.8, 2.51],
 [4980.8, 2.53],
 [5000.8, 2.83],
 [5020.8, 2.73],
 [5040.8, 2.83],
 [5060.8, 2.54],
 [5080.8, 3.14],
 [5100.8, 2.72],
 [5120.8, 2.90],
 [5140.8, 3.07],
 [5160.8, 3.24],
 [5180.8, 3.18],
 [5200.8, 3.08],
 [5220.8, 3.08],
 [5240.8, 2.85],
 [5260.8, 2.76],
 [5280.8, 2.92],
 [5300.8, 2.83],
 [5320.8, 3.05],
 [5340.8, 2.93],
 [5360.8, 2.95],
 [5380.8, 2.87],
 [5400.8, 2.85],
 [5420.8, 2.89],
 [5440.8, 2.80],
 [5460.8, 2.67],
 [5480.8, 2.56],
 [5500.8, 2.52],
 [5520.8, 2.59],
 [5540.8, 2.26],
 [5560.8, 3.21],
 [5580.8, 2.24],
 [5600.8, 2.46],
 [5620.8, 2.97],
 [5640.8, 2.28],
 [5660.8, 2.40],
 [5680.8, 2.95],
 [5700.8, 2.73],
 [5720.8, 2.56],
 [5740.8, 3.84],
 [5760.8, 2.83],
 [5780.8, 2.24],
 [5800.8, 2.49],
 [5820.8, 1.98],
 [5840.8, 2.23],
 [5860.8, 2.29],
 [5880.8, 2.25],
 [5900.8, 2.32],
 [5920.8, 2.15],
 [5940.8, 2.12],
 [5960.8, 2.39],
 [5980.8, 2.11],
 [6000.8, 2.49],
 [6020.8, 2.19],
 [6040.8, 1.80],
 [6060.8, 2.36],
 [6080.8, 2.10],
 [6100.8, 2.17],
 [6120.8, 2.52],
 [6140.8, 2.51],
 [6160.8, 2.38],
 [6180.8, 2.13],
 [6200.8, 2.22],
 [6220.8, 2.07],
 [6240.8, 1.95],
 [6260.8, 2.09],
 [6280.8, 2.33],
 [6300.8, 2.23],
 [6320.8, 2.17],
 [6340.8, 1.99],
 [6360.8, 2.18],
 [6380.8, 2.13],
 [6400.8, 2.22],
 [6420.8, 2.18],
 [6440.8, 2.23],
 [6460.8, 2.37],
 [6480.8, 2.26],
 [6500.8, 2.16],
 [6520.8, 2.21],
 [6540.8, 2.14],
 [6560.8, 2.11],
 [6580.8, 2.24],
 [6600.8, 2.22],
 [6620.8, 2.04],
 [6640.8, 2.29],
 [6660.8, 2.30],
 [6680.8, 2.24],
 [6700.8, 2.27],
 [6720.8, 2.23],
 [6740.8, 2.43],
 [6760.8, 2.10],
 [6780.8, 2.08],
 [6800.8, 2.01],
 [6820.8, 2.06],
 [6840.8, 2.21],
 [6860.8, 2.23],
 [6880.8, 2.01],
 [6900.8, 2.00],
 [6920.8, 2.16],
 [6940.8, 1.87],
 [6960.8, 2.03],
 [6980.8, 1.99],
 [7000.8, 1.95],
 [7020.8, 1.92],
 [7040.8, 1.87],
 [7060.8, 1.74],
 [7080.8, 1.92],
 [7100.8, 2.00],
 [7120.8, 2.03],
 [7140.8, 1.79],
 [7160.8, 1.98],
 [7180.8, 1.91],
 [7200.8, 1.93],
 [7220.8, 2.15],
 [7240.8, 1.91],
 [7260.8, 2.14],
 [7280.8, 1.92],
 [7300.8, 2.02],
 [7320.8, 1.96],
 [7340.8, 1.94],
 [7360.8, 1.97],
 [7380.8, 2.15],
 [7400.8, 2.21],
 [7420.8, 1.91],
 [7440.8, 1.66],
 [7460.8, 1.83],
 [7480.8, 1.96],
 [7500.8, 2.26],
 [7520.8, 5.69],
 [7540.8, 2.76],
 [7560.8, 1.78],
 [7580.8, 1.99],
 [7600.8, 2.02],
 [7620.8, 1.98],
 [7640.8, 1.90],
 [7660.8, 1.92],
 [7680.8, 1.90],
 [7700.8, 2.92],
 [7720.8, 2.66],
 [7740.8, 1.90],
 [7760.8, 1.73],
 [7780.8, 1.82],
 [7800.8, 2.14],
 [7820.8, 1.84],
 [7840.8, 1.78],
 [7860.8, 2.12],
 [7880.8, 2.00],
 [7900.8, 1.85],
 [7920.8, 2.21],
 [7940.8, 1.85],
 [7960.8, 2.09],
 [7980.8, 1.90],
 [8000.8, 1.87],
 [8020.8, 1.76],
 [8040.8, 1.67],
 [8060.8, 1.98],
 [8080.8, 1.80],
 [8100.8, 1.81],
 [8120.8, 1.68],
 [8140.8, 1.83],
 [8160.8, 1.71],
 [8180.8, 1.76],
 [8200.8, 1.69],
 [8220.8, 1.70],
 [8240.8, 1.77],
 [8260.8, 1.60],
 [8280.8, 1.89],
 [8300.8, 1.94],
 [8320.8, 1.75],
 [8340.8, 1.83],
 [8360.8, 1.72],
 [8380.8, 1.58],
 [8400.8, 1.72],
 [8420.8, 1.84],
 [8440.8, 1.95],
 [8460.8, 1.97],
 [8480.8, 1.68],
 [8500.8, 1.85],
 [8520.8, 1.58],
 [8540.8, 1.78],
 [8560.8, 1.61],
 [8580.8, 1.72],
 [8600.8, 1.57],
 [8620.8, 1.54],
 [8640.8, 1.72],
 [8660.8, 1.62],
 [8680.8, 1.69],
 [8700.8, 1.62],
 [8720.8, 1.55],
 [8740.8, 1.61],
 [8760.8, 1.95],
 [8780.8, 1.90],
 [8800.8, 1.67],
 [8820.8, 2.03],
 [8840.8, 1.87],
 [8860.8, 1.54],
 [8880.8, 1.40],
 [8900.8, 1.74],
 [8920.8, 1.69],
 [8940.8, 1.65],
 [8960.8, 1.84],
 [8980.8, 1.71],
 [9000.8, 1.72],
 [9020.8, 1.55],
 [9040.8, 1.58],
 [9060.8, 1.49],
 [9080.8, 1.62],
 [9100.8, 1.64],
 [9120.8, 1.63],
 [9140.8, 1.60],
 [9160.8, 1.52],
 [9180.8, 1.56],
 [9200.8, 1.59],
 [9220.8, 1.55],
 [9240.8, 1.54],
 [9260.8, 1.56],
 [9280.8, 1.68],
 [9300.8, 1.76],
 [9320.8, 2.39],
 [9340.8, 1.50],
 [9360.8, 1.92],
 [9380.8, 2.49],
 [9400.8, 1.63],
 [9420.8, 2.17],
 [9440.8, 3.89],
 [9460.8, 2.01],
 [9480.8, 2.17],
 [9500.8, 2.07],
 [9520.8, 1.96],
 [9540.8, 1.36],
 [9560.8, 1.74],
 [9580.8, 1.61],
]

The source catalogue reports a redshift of 0.15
